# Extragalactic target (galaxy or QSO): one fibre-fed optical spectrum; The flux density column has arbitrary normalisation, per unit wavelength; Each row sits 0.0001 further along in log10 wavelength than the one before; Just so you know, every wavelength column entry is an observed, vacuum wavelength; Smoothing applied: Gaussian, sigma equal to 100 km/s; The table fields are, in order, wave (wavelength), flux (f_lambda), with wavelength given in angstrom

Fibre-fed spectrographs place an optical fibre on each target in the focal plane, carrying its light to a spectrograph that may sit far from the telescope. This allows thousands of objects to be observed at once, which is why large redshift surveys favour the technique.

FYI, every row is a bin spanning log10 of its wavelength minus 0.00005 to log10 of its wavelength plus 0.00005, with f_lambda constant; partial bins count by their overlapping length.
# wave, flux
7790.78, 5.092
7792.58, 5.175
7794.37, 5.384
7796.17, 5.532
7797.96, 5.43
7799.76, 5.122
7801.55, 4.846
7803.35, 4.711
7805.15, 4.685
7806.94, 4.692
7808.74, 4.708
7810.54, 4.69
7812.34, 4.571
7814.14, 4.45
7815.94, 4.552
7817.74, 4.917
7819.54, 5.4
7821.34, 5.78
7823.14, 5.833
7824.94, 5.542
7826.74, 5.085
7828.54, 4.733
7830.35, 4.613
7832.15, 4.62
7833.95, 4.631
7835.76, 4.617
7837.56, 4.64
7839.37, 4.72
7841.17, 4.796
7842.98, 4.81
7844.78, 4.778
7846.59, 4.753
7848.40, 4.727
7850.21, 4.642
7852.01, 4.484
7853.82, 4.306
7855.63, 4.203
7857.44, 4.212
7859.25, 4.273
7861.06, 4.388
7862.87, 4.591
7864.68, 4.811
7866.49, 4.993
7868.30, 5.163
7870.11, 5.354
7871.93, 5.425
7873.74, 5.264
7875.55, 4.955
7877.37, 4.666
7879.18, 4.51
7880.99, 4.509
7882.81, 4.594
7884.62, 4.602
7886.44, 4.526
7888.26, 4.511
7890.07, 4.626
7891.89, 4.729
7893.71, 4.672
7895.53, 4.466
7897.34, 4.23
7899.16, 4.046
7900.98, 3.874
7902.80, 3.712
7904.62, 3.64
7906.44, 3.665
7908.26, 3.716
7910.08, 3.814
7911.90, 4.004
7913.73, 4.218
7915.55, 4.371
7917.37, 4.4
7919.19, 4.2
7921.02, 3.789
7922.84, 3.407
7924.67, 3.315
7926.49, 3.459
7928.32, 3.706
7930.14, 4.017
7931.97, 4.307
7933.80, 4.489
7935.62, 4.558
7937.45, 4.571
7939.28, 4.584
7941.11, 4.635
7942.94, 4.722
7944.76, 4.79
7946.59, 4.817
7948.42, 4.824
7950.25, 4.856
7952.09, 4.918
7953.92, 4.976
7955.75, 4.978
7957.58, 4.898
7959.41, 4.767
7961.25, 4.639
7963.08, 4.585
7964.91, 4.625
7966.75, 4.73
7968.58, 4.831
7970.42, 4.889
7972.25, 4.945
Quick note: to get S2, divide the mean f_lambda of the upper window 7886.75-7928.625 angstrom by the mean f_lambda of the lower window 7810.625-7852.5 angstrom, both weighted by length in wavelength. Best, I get 0.83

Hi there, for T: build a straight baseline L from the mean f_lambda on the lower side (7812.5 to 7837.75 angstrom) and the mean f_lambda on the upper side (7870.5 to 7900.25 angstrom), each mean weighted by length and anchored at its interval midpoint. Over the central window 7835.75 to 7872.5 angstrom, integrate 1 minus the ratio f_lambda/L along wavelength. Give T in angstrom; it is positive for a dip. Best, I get 0.9 angstrom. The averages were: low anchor 4.96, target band 4.69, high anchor 4.65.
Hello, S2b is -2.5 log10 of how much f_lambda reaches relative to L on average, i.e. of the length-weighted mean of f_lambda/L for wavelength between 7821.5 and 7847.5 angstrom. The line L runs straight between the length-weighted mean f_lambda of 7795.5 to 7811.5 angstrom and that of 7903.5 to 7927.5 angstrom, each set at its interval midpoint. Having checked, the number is -0.06 mag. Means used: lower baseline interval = 4.93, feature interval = 4.9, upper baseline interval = 3.84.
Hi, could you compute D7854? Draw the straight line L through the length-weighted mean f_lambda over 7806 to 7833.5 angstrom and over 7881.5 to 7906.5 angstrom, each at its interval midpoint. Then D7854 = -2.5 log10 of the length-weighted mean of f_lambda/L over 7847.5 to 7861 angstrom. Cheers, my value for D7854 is 0.06 mag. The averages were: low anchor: 4.94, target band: 4.41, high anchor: 4.3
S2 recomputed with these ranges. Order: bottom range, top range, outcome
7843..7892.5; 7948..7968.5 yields 1.02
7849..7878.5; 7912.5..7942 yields 0.87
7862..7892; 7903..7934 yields 0.81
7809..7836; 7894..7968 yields 0.87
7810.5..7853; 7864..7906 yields 0.95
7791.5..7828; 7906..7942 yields 0.80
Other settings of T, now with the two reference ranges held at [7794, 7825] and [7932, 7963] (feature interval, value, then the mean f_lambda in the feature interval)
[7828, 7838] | 0.7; 4.64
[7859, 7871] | 0.2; 4.83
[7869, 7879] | -0.4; 5.09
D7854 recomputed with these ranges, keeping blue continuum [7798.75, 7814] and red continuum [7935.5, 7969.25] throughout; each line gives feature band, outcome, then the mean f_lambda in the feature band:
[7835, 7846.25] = 0.00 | 4.73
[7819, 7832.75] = -0.10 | 5.21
